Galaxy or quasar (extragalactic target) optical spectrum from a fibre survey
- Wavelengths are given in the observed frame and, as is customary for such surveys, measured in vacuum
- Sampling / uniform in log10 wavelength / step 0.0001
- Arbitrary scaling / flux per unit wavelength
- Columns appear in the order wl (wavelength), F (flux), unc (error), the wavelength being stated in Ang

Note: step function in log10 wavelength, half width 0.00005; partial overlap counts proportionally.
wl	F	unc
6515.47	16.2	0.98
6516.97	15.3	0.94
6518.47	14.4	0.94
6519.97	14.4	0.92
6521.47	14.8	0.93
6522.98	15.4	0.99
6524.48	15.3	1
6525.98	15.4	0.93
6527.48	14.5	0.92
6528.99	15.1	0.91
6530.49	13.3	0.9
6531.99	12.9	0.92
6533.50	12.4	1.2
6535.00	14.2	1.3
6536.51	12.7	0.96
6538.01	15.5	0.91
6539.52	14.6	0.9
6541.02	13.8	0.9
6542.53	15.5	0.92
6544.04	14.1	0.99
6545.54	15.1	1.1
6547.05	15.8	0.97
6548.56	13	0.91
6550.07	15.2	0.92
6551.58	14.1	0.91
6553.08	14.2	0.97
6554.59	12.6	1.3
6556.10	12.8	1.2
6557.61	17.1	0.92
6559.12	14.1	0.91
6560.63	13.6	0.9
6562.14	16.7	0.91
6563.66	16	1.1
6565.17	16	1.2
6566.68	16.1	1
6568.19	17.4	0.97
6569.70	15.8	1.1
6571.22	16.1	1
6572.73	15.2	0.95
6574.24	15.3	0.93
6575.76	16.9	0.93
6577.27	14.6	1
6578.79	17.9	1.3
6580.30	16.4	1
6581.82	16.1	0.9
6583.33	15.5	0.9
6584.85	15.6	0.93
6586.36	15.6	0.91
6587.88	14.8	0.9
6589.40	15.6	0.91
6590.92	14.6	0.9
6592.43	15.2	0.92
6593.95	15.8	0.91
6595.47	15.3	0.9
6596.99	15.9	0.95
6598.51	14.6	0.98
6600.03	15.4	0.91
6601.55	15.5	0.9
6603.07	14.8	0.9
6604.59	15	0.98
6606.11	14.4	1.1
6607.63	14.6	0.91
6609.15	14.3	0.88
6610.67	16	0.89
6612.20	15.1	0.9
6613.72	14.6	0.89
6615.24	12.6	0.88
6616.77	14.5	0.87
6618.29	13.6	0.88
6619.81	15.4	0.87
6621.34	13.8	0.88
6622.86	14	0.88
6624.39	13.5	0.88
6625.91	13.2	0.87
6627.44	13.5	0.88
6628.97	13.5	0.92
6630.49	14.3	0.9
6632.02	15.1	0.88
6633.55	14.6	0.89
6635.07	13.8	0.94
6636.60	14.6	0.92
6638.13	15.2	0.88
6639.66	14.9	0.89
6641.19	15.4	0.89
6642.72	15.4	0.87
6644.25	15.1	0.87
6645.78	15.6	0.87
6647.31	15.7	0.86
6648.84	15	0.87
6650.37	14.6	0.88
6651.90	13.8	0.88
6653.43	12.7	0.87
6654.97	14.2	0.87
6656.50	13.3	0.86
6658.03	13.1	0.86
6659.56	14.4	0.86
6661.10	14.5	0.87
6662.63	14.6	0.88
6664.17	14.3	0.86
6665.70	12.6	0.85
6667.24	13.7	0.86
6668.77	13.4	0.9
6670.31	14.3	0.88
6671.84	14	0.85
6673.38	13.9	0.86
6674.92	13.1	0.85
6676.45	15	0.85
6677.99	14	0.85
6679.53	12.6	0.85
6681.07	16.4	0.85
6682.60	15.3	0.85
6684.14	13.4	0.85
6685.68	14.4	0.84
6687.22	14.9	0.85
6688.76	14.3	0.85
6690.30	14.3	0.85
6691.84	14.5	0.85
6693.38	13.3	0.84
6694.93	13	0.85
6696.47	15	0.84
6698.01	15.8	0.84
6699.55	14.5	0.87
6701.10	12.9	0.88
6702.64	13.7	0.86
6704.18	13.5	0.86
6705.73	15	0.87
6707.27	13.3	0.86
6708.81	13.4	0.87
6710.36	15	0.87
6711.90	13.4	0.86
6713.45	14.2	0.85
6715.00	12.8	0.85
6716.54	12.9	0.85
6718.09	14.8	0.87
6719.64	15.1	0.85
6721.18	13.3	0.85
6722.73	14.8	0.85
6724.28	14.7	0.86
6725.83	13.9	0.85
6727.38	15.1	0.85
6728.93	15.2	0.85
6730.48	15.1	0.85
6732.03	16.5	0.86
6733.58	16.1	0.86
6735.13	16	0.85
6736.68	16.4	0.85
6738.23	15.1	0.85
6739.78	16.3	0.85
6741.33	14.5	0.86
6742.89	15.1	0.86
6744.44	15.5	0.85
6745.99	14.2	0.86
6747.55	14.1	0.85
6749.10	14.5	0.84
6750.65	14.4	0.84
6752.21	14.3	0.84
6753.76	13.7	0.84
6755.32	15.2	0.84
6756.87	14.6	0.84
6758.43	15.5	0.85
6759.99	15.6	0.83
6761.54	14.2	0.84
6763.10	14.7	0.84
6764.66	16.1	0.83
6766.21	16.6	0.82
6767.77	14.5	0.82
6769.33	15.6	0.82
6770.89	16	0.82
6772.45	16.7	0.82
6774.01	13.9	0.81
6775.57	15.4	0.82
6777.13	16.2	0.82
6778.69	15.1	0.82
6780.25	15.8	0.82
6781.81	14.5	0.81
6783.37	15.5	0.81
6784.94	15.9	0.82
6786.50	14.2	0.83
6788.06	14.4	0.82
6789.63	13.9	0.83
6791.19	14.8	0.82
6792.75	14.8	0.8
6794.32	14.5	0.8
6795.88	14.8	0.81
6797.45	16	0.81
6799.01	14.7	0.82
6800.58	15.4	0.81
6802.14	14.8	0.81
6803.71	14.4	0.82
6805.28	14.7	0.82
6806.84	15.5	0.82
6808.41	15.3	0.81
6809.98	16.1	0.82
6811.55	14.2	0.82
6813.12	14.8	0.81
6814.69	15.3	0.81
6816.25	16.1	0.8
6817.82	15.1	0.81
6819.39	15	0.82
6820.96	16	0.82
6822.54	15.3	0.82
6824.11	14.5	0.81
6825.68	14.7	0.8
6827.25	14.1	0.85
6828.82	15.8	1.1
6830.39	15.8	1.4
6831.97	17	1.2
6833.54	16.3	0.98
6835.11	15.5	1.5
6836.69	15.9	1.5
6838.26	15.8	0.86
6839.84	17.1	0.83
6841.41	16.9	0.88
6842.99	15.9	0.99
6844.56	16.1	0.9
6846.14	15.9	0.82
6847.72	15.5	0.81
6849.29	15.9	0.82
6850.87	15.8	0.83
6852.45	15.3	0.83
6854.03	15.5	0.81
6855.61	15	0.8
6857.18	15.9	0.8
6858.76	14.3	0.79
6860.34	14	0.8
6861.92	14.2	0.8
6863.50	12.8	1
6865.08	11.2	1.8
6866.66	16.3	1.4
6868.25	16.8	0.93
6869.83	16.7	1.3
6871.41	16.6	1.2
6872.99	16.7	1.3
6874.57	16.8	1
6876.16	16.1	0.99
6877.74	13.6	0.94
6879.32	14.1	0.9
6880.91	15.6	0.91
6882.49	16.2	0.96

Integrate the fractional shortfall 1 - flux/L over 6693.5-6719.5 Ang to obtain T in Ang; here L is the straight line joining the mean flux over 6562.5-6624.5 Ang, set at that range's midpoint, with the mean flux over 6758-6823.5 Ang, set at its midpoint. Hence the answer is 2.2 Ang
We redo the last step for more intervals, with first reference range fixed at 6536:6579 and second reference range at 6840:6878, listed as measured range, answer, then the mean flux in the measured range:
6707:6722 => 1.4 Ang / 13.8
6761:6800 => 0.5 Ang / 15.2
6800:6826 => 0.5 Ang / 15.1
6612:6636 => 1.8 Ang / 14.1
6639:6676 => 2.4 Ang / 14.2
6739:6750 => 0.3 Ang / 14.9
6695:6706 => 0.7 Ang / 14.2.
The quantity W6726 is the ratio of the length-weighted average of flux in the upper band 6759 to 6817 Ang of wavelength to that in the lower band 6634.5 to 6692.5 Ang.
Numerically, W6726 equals 1.06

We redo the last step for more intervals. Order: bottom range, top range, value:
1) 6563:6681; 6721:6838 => 1.03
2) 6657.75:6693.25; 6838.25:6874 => 1.10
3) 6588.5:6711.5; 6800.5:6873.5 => 1.07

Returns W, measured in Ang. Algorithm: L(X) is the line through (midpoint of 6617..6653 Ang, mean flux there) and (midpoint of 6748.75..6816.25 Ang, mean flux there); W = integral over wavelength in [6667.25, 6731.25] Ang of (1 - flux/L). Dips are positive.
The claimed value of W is 2.4 Ang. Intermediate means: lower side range 14.5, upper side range 15.1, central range 14.2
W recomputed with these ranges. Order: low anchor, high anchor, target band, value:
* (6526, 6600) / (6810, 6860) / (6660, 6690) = 2.2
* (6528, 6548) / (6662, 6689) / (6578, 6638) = -2.8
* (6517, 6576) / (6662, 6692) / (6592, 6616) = -0.7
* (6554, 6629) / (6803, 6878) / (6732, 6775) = 0.3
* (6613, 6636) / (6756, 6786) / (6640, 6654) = -0.6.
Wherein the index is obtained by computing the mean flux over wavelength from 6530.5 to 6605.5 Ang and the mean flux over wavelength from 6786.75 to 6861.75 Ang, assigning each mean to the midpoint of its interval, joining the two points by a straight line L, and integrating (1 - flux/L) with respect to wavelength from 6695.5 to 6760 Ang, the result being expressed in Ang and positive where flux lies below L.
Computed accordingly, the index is 2.5 Ang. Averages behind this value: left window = 15.1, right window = 15.3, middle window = 14.6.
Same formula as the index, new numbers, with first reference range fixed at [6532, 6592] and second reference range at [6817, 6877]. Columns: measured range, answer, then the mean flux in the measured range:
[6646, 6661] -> 1.0 Ang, 14.2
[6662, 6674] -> 1.1 Ang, 13.8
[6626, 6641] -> 0.8 Ang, 14.4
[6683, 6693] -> 0.6 Ang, 14.3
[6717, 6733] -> 0.5 Ang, 14.8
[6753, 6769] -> 0.3 Ang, 15.1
